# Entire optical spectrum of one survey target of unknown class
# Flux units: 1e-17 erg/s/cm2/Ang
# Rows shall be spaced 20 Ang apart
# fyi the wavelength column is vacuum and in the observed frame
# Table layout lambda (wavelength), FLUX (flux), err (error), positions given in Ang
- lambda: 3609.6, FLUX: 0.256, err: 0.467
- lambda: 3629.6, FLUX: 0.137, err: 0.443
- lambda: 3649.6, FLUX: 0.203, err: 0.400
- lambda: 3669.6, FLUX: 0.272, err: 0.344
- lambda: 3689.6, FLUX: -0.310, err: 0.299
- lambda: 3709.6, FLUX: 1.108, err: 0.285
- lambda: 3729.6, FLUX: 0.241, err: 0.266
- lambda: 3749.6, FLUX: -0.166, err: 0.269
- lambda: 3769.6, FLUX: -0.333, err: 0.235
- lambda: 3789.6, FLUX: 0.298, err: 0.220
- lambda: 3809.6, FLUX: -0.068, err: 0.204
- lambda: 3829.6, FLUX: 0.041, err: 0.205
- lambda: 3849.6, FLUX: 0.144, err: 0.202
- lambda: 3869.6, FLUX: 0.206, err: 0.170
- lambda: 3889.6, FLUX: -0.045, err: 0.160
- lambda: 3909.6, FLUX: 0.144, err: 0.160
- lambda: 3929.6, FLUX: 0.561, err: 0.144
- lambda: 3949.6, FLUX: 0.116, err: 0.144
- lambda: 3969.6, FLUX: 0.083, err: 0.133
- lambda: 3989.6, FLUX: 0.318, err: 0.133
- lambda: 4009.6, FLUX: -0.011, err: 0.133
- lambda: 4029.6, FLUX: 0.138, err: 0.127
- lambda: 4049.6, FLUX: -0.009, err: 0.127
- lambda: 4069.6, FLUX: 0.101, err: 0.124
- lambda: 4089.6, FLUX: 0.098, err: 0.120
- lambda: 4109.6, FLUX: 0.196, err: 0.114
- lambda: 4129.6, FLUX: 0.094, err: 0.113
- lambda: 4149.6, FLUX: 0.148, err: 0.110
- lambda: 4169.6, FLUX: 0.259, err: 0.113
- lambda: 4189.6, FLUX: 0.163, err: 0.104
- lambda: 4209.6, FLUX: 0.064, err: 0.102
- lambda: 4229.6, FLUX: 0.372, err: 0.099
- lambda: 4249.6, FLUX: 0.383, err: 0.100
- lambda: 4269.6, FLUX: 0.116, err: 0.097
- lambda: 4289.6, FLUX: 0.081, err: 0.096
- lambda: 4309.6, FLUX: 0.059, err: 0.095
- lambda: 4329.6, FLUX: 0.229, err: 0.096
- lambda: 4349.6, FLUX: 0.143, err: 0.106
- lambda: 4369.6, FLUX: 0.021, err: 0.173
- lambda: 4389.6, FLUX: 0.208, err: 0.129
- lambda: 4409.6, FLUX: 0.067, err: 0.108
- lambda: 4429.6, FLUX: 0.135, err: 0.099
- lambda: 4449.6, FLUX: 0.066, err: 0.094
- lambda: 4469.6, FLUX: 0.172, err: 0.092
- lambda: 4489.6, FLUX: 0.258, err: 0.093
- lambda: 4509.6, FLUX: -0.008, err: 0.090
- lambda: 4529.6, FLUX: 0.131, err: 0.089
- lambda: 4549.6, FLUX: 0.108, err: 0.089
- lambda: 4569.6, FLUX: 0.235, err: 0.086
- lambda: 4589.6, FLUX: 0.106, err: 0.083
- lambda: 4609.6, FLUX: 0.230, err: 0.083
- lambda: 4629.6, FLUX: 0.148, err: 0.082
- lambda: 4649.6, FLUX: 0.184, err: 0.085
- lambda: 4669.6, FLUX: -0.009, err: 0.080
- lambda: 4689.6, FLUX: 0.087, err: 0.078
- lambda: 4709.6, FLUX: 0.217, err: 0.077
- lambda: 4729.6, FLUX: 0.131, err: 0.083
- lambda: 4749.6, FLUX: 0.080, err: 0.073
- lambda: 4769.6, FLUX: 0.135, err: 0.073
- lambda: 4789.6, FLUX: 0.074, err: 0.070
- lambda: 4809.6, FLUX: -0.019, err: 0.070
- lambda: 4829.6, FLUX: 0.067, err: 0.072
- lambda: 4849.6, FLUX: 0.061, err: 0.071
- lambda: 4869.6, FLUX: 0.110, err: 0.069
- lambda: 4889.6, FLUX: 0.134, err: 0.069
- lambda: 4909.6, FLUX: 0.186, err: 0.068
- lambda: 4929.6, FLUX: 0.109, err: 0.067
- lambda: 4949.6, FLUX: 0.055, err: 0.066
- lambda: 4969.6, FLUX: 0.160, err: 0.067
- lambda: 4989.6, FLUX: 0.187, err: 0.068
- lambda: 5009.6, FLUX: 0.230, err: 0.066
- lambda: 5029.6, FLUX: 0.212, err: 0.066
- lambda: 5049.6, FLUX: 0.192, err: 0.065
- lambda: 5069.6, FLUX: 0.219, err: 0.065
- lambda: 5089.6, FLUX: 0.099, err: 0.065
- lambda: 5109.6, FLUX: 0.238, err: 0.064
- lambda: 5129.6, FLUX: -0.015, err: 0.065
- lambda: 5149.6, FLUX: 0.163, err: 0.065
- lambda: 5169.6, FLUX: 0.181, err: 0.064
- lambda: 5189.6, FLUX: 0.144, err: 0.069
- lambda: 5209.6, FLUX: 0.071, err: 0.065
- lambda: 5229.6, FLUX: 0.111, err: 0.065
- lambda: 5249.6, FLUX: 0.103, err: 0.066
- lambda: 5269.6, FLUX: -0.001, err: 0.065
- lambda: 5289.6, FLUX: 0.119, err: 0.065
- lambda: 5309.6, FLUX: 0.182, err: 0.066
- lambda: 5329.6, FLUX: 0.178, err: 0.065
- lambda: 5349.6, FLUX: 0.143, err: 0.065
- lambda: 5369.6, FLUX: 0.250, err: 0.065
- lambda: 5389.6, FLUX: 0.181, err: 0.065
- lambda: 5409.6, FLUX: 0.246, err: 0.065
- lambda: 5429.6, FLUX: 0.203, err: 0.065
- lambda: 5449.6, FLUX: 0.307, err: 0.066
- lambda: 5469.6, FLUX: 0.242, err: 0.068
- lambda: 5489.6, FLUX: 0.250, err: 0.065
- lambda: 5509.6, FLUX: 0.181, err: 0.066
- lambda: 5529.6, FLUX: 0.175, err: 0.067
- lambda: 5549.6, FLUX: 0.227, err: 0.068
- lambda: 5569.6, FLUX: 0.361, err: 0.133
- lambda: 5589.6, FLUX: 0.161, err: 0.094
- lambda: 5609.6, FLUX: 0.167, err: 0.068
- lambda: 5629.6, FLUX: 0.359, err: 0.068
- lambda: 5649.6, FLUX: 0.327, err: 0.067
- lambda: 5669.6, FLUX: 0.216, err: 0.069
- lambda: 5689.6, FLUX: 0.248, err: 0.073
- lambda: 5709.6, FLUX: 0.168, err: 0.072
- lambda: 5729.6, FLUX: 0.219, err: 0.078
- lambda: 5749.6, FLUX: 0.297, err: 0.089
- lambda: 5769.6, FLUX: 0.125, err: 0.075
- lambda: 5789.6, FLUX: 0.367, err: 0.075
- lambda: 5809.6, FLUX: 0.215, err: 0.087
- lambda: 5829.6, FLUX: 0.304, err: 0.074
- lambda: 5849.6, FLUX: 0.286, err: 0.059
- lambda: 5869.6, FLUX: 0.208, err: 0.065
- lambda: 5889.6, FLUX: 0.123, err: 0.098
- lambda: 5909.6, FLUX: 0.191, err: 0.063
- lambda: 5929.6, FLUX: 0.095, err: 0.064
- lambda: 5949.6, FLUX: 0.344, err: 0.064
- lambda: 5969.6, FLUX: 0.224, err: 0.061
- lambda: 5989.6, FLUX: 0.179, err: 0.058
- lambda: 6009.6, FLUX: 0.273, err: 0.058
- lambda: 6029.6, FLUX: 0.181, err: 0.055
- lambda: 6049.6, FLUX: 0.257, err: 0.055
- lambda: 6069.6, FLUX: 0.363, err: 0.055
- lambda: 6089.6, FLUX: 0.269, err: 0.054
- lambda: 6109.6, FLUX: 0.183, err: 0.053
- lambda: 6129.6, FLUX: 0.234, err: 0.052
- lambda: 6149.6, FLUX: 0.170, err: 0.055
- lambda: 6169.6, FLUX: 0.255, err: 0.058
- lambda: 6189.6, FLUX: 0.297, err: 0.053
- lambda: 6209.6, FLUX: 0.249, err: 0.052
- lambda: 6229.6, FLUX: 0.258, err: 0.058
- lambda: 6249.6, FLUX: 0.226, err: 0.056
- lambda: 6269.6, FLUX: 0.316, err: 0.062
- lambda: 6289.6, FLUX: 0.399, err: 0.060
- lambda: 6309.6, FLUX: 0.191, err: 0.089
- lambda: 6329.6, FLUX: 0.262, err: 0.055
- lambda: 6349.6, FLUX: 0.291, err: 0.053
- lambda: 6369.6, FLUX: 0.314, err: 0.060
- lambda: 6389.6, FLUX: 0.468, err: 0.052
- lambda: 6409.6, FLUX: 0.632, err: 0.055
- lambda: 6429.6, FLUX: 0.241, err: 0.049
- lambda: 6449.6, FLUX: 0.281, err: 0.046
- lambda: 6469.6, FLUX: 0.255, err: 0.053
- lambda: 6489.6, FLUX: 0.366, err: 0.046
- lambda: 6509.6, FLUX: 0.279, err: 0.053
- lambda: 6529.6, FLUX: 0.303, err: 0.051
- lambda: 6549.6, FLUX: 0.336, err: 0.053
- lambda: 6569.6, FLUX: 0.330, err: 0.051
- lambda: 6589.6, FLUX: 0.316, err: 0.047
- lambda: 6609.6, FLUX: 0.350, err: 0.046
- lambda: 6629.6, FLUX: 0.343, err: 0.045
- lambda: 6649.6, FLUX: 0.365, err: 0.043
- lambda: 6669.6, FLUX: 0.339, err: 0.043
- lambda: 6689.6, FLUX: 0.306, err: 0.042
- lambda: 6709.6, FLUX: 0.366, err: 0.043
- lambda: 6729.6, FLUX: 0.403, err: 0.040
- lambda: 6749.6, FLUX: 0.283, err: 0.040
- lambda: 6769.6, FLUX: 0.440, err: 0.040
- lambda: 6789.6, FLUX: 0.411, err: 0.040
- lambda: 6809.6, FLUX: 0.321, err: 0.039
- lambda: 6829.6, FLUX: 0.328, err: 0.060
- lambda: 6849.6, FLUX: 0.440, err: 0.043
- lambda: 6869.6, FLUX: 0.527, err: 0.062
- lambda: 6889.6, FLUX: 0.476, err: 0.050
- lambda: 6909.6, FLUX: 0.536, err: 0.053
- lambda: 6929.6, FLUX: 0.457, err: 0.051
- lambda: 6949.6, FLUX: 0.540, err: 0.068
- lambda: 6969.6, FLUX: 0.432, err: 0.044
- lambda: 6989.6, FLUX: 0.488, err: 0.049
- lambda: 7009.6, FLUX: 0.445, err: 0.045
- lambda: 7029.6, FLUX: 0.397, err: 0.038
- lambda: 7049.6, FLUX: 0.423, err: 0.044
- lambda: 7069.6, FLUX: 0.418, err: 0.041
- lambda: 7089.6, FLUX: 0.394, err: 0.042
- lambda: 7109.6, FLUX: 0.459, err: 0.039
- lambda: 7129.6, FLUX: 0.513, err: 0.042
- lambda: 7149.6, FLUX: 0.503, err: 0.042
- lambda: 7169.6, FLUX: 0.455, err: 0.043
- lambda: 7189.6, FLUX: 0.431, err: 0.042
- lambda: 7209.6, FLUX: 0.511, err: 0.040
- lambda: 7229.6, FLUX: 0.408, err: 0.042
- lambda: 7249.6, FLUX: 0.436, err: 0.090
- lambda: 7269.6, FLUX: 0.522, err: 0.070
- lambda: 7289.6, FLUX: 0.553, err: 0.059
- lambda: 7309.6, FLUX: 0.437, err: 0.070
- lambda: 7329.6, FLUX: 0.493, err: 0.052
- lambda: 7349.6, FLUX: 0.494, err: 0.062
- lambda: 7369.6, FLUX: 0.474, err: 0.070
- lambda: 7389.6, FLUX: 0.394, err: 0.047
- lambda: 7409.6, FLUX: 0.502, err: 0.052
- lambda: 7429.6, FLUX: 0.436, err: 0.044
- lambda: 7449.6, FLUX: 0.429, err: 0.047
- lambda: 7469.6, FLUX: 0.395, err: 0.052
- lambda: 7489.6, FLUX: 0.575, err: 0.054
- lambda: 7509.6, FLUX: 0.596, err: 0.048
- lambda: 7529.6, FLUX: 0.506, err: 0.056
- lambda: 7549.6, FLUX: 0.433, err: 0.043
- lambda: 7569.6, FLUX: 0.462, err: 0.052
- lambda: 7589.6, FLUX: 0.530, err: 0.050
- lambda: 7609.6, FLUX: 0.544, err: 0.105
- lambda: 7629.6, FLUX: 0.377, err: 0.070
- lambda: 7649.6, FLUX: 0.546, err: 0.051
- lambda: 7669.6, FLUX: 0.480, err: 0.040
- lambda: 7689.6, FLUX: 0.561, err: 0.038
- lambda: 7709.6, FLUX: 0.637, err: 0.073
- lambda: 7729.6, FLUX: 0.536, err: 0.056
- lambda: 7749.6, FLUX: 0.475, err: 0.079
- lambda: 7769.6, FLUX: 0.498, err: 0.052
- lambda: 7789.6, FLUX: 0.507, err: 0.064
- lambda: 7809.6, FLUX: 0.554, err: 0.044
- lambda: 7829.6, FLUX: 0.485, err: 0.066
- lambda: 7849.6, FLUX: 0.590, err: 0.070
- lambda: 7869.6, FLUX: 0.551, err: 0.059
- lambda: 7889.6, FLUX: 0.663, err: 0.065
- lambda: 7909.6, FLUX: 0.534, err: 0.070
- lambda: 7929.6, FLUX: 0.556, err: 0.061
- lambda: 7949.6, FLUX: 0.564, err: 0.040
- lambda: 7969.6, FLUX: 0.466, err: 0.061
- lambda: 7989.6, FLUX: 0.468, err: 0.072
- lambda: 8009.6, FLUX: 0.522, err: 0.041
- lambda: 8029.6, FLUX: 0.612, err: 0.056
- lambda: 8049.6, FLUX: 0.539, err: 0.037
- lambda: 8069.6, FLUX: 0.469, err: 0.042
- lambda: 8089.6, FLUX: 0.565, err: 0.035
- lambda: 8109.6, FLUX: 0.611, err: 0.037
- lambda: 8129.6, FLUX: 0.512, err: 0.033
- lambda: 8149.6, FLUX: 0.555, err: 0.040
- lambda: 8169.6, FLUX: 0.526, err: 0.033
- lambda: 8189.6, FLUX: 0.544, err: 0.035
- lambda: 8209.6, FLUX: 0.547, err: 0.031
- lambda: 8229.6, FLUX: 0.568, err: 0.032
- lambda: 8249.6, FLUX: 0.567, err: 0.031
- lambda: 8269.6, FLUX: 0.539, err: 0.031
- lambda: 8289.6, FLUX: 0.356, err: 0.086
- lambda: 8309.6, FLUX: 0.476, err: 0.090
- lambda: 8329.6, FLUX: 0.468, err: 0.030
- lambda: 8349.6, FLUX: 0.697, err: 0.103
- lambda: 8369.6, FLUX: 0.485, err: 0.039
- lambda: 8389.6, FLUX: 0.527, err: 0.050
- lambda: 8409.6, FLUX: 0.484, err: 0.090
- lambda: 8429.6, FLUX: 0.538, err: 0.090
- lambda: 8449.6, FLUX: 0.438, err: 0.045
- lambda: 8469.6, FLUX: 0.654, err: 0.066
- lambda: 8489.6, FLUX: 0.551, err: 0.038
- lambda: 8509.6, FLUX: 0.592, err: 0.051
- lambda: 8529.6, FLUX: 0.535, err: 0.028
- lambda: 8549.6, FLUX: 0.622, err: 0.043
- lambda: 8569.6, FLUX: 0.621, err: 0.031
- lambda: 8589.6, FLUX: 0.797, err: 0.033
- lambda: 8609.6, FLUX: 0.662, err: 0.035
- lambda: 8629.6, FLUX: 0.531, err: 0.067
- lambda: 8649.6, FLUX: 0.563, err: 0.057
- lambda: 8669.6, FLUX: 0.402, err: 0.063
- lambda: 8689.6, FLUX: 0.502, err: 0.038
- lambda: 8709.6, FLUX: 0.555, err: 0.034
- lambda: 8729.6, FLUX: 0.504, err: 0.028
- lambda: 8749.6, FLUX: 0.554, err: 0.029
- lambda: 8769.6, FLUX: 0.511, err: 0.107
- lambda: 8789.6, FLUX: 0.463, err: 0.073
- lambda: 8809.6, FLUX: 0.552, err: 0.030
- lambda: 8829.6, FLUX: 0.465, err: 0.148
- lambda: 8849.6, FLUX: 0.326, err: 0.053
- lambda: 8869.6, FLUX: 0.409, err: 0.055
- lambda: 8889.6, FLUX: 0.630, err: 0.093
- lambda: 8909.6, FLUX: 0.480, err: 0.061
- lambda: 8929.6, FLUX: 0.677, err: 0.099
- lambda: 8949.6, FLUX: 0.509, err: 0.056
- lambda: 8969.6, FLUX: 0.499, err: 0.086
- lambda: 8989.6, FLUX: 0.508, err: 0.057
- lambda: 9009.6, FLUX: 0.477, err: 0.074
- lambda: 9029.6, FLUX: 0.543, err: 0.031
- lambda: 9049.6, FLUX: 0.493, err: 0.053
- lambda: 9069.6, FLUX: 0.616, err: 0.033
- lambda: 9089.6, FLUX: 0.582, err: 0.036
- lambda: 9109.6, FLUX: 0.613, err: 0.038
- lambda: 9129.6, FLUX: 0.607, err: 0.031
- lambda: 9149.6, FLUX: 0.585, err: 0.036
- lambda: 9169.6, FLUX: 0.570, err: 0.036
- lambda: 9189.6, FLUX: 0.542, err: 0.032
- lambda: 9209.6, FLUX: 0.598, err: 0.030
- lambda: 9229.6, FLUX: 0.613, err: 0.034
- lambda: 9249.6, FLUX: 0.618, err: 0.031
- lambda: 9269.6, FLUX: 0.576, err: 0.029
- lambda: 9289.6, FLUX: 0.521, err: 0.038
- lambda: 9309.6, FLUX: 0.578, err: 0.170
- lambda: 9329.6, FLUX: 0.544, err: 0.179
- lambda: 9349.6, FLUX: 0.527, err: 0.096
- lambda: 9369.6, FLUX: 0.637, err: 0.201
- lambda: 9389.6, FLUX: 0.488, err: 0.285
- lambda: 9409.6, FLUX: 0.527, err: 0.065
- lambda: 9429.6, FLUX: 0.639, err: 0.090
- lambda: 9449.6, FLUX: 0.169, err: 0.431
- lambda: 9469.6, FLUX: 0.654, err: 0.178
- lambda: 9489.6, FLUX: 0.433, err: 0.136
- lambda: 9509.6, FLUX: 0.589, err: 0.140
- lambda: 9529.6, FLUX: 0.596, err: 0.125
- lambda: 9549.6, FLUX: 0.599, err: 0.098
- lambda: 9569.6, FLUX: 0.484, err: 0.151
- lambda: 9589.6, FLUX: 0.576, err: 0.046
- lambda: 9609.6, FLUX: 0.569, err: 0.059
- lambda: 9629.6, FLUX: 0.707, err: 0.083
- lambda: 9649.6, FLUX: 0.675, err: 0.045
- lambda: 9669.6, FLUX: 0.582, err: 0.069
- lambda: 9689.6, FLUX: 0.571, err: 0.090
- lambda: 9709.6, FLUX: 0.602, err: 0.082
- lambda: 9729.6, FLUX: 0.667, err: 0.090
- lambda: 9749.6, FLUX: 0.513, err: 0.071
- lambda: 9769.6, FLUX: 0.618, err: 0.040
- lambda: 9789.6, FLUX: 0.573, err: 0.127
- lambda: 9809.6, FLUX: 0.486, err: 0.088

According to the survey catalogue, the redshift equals 0.717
